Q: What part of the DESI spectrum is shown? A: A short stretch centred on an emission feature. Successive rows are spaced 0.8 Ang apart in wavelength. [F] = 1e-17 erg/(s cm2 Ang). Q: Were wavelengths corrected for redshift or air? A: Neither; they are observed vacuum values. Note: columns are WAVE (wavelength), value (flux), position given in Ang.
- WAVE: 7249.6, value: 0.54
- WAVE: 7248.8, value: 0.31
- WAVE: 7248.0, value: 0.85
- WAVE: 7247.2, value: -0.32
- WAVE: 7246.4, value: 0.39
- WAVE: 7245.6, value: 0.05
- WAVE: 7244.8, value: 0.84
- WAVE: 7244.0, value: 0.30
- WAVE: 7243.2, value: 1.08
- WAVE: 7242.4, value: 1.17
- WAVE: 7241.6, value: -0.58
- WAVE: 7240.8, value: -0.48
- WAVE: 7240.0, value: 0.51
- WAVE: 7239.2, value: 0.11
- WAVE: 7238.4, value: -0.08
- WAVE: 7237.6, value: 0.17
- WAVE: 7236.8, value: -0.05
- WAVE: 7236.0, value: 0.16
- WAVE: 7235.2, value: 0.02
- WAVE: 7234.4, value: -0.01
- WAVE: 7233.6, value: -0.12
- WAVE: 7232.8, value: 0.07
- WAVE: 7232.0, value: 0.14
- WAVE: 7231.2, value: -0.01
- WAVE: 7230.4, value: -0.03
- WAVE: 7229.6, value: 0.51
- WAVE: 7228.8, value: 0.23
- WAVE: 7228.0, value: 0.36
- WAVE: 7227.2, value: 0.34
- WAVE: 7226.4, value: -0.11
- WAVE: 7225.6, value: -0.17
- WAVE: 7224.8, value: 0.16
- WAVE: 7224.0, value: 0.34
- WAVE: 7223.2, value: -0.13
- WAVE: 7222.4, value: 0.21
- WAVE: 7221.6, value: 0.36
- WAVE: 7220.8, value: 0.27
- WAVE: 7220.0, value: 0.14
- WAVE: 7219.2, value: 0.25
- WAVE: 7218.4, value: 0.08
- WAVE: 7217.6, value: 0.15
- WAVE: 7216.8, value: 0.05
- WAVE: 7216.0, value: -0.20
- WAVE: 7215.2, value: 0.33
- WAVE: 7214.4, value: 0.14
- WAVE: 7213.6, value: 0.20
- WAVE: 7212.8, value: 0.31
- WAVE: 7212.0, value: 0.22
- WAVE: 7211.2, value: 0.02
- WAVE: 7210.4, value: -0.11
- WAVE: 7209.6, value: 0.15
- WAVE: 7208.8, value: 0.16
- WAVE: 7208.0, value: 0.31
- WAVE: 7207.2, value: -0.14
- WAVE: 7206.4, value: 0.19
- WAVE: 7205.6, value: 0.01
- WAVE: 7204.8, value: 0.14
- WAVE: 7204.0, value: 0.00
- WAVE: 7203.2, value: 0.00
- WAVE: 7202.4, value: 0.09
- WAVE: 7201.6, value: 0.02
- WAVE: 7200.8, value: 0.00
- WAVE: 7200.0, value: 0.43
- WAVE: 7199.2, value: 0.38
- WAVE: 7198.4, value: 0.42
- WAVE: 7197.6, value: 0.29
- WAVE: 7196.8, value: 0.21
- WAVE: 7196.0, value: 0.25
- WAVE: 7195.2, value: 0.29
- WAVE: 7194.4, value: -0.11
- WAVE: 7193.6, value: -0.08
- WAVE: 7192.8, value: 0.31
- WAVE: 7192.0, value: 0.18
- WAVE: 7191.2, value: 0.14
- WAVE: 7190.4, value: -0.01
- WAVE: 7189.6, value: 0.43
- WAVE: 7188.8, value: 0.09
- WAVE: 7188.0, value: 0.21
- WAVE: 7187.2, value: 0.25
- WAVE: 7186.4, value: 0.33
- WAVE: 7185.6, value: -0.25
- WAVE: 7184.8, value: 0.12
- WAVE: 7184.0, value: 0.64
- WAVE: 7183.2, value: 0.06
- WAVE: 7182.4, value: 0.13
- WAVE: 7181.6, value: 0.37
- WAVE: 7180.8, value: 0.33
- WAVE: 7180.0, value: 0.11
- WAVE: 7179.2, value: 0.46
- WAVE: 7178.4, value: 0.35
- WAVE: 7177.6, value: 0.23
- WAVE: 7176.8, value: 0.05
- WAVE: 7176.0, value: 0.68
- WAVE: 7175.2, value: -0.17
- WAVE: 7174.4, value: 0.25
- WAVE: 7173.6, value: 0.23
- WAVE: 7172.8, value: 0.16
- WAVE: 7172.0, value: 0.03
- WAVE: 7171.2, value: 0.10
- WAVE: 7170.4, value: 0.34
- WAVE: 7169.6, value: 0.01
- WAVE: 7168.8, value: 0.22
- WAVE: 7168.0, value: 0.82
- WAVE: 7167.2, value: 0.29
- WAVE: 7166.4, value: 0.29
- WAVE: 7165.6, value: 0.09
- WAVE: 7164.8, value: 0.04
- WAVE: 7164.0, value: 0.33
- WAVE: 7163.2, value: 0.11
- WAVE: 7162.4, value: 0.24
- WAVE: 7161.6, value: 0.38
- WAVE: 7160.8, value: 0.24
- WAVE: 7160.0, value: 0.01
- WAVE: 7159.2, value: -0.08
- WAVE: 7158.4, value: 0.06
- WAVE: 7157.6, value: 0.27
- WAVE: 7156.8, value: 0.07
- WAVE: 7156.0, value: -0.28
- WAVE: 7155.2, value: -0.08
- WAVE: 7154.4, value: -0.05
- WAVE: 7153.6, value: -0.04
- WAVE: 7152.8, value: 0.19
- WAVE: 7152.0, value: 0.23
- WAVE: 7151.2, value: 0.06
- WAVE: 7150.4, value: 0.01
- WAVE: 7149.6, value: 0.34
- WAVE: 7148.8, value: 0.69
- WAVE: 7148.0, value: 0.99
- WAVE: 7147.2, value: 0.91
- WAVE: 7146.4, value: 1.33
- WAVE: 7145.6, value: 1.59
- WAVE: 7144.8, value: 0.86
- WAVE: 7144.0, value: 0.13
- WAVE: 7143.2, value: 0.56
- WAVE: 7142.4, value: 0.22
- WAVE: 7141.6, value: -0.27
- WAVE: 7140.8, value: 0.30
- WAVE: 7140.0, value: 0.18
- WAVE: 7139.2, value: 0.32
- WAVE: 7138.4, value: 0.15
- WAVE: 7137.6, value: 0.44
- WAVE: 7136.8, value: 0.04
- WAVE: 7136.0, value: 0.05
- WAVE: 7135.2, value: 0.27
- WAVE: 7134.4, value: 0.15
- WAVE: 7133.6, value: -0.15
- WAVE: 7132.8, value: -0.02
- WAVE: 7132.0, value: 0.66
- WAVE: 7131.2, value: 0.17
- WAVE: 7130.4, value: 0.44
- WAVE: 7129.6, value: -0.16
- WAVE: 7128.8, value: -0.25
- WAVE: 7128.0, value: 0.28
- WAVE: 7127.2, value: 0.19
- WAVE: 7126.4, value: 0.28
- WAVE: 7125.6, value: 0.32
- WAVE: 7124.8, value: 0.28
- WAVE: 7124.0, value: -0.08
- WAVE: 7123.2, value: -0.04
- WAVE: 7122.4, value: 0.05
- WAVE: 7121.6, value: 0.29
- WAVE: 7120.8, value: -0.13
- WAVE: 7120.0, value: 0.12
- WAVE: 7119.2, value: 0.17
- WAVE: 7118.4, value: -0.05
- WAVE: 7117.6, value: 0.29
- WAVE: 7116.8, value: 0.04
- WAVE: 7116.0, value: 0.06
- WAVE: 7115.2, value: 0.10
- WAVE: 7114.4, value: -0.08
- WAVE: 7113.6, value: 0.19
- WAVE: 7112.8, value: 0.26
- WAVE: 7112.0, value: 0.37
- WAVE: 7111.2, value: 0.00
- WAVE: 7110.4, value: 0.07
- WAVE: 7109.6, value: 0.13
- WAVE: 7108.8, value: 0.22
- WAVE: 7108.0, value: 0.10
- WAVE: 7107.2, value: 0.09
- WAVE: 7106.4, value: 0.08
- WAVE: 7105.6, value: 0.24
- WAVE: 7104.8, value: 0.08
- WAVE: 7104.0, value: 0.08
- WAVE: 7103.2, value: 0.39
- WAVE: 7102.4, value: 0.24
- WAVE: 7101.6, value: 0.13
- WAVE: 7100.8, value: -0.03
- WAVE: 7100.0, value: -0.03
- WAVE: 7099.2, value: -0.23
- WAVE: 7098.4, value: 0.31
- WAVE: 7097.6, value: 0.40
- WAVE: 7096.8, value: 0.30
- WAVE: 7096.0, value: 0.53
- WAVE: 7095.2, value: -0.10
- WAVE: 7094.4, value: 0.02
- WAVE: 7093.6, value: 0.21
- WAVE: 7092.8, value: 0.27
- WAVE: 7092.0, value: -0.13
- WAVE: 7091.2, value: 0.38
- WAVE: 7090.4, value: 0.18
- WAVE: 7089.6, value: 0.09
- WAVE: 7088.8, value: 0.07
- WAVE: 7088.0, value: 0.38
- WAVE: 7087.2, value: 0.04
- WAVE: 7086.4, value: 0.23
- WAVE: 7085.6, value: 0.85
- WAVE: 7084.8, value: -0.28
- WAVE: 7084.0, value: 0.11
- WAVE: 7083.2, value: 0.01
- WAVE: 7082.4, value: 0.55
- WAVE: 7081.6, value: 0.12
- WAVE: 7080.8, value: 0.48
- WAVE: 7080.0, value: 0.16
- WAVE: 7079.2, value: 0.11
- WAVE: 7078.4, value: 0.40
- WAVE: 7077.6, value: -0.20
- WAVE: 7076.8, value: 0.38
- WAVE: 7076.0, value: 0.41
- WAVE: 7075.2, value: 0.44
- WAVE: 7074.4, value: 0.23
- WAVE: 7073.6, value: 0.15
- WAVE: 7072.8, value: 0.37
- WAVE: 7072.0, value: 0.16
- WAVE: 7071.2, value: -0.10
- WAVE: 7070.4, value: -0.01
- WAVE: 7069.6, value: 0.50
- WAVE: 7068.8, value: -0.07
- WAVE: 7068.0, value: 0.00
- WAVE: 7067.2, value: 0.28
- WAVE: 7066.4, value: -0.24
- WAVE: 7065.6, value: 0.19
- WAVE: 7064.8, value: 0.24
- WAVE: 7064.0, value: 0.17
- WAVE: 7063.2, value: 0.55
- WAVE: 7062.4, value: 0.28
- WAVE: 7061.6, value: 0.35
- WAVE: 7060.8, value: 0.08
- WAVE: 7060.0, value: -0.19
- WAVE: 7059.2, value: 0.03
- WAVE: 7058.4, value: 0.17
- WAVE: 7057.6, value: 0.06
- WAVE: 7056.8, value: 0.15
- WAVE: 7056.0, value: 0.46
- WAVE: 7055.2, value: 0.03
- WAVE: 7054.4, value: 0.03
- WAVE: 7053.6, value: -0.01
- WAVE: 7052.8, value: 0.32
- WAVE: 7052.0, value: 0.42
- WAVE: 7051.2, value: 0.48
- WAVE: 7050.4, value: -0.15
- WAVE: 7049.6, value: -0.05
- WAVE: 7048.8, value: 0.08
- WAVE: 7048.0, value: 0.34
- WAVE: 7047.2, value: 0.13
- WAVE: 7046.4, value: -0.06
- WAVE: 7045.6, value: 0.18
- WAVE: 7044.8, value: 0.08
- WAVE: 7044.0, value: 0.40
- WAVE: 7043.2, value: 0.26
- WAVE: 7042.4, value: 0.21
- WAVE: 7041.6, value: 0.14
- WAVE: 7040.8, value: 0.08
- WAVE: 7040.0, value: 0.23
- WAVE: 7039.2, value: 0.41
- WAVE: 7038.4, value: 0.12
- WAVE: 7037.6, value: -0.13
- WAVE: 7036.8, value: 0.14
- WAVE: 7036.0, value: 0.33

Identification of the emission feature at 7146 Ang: H-gamma 4340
